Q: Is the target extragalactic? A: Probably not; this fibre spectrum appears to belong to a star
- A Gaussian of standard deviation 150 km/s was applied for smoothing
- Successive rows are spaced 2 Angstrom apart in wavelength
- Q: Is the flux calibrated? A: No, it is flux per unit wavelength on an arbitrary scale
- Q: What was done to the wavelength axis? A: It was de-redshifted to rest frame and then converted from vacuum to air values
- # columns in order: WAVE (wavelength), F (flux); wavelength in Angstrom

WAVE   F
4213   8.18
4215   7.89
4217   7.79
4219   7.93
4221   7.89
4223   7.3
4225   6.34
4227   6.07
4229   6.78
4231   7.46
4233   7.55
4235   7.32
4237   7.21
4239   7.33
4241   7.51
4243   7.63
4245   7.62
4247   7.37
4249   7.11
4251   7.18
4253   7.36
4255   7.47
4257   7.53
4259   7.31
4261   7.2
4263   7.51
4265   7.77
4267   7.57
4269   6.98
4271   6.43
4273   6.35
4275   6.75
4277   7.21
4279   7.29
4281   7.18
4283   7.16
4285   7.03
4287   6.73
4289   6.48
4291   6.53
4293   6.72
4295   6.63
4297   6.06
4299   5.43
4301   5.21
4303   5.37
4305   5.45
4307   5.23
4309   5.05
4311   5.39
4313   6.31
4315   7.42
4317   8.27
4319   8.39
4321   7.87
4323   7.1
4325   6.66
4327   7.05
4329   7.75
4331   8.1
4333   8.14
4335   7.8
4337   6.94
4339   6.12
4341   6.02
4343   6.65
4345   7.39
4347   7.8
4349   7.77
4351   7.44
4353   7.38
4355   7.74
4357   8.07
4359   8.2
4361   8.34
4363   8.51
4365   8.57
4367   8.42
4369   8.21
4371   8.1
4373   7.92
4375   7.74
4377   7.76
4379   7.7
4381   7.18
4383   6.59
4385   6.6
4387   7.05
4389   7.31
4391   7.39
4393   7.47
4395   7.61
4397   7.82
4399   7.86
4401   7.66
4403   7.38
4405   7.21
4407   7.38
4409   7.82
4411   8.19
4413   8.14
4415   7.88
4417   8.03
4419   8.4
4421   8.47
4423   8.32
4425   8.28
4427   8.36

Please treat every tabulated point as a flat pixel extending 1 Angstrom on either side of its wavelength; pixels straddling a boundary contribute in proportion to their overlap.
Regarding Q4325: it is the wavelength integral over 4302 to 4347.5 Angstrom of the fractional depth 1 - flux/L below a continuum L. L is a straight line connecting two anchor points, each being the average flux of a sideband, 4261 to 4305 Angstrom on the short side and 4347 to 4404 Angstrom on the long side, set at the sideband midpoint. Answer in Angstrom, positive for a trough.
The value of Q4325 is 1.7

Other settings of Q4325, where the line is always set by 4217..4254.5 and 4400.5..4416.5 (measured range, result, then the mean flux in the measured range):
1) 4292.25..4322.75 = 4.6 Angstrom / 6.34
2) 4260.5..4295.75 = 2.0 Angstrom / 6.97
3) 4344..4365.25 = -0.9 Angstrom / 7.91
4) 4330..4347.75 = 0.8 Angstrom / 7.21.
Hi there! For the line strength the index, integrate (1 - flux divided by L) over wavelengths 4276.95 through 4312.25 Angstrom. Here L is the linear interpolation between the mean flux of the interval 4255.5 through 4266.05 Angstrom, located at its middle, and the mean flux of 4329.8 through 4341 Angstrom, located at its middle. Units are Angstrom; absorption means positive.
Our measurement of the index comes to 5.7 Angstrom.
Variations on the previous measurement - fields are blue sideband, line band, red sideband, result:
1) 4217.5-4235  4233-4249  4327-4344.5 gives -0.50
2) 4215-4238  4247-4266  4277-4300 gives -1.08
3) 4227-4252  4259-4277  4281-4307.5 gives -0.96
